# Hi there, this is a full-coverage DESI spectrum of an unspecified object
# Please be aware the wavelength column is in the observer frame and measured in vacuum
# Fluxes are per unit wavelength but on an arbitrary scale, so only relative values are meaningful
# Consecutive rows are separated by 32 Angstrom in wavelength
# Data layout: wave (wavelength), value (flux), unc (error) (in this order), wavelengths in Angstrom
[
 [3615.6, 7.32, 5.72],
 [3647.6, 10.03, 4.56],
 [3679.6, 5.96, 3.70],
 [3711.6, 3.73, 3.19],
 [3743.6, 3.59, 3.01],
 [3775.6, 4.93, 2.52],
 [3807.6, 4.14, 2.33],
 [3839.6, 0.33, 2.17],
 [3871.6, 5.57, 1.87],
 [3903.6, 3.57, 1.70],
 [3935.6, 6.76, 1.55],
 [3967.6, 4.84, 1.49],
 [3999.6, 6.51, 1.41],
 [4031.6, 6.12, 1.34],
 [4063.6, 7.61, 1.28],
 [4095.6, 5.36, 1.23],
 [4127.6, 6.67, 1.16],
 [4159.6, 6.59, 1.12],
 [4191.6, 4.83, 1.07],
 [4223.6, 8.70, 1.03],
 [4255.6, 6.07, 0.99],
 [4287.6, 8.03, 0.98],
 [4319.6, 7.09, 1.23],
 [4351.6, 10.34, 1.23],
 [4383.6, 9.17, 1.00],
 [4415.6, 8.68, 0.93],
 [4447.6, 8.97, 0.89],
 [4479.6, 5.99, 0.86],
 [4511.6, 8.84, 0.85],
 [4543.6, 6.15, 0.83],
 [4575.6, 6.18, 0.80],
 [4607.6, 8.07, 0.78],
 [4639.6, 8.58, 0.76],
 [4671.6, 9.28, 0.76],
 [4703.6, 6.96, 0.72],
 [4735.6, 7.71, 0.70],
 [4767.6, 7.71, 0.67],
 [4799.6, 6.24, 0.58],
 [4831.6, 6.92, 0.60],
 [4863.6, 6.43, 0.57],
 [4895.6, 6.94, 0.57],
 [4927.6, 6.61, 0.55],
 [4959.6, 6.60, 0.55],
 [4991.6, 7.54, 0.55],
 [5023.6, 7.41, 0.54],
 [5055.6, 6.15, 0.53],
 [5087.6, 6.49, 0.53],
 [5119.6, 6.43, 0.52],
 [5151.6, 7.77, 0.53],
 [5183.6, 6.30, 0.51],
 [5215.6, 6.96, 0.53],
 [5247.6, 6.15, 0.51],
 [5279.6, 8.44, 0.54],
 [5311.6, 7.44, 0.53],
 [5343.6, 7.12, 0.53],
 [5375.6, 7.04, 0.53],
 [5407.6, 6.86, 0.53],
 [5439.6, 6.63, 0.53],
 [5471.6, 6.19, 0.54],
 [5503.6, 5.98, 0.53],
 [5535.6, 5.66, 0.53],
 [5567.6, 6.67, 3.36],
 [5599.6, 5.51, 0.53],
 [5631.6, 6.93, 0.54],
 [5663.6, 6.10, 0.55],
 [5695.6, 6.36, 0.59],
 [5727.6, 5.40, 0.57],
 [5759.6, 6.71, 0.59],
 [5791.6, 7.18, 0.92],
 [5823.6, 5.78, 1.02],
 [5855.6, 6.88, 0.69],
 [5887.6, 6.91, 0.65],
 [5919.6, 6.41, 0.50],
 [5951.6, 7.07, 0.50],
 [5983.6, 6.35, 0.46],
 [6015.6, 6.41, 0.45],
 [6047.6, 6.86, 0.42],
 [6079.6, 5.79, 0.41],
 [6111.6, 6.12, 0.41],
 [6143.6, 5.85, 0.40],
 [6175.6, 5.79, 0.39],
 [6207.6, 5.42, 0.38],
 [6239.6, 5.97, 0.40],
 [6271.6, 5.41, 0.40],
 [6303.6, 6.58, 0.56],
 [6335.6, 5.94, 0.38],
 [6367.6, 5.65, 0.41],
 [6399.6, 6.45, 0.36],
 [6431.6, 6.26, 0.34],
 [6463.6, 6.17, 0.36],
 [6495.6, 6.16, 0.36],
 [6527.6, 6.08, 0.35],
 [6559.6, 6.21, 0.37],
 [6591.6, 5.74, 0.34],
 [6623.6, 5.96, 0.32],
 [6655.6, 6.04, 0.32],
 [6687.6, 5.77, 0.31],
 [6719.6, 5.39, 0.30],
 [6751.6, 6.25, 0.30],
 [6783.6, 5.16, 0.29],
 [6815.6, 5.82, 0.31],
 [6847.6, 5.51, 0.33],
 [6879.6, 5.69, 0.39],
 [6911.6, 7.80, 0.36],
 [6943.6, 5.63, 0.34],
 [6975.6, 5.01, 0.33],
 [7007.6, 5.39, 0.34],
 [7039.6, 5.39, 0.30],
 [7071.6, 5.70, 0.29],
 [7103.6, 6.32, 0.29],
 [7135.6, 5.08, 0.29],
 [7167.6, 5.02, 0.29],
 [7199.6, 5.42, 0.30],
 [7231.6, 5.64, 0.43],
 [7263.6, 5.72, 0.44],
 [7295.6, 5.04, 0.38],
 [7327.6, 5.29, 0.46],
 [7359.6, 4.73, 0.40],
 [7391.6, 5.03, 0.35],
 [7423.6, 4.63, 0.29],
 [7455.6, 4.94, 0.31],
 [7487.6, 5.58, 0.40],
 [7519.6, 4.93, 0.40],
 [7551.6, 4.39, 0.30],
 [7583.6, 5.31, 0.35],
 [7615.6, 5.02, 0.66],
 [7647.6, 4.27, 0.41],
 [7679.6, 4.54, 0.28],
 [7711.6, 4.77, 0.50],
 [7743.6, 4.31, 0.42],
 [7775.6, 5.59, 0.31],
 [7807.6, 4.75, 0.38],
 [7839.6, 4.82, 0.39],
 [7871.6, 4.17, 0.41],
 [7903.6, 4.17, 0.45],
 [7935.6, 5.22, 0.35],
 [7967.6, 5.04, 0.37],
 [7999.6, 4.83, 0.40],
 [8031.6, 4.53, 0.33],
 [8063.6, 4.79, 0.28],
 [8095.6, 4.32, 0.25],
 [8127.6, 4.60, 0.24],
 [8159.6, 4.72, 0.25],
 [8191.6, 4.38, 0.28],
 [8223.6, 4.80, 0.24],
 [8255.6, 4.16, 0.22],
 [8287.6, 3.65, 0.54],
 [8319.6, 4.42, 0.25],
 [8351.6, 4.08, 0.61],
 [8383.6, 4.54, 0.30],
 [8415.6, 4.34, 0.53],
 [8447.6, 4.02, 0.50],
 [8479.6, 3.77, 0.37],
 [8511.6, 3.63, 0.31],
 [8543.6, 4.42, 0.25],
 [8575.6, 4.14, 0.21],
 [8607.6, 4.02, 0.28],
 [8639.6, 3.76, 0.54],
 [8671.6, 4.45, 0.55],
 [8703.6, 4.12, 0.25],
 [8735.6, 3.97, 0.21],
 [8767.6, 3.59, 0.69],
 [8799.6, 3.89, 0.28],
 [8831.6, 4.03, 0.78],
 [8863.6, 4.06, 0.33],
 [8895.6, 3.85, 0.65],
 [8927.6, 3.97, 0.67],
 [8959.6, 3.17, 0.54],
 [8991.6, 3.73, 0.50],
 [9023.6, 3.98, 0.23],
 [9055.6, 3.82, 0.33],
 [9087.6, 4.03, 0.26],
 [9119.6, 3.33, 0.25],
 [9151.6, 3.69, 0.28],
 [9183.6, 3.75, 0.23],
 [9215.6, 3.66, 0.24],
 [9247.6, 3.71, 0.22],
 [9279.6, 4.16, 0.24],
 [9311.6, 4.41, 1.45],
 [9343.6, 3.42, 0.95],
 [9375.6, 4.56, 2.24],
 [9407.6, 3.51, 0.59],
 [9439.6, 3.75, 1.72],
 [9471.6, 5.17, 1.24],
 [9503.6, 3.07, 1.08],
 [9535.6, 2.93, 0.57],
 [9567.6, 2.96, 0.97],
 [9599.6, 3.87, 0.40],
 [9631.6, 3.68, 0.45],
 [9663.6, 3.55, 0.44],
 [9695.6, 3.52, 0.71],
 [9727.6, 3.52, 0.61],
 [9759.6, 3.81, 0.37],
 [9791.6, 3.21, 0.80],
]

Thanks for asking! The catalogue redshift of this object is 0.05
